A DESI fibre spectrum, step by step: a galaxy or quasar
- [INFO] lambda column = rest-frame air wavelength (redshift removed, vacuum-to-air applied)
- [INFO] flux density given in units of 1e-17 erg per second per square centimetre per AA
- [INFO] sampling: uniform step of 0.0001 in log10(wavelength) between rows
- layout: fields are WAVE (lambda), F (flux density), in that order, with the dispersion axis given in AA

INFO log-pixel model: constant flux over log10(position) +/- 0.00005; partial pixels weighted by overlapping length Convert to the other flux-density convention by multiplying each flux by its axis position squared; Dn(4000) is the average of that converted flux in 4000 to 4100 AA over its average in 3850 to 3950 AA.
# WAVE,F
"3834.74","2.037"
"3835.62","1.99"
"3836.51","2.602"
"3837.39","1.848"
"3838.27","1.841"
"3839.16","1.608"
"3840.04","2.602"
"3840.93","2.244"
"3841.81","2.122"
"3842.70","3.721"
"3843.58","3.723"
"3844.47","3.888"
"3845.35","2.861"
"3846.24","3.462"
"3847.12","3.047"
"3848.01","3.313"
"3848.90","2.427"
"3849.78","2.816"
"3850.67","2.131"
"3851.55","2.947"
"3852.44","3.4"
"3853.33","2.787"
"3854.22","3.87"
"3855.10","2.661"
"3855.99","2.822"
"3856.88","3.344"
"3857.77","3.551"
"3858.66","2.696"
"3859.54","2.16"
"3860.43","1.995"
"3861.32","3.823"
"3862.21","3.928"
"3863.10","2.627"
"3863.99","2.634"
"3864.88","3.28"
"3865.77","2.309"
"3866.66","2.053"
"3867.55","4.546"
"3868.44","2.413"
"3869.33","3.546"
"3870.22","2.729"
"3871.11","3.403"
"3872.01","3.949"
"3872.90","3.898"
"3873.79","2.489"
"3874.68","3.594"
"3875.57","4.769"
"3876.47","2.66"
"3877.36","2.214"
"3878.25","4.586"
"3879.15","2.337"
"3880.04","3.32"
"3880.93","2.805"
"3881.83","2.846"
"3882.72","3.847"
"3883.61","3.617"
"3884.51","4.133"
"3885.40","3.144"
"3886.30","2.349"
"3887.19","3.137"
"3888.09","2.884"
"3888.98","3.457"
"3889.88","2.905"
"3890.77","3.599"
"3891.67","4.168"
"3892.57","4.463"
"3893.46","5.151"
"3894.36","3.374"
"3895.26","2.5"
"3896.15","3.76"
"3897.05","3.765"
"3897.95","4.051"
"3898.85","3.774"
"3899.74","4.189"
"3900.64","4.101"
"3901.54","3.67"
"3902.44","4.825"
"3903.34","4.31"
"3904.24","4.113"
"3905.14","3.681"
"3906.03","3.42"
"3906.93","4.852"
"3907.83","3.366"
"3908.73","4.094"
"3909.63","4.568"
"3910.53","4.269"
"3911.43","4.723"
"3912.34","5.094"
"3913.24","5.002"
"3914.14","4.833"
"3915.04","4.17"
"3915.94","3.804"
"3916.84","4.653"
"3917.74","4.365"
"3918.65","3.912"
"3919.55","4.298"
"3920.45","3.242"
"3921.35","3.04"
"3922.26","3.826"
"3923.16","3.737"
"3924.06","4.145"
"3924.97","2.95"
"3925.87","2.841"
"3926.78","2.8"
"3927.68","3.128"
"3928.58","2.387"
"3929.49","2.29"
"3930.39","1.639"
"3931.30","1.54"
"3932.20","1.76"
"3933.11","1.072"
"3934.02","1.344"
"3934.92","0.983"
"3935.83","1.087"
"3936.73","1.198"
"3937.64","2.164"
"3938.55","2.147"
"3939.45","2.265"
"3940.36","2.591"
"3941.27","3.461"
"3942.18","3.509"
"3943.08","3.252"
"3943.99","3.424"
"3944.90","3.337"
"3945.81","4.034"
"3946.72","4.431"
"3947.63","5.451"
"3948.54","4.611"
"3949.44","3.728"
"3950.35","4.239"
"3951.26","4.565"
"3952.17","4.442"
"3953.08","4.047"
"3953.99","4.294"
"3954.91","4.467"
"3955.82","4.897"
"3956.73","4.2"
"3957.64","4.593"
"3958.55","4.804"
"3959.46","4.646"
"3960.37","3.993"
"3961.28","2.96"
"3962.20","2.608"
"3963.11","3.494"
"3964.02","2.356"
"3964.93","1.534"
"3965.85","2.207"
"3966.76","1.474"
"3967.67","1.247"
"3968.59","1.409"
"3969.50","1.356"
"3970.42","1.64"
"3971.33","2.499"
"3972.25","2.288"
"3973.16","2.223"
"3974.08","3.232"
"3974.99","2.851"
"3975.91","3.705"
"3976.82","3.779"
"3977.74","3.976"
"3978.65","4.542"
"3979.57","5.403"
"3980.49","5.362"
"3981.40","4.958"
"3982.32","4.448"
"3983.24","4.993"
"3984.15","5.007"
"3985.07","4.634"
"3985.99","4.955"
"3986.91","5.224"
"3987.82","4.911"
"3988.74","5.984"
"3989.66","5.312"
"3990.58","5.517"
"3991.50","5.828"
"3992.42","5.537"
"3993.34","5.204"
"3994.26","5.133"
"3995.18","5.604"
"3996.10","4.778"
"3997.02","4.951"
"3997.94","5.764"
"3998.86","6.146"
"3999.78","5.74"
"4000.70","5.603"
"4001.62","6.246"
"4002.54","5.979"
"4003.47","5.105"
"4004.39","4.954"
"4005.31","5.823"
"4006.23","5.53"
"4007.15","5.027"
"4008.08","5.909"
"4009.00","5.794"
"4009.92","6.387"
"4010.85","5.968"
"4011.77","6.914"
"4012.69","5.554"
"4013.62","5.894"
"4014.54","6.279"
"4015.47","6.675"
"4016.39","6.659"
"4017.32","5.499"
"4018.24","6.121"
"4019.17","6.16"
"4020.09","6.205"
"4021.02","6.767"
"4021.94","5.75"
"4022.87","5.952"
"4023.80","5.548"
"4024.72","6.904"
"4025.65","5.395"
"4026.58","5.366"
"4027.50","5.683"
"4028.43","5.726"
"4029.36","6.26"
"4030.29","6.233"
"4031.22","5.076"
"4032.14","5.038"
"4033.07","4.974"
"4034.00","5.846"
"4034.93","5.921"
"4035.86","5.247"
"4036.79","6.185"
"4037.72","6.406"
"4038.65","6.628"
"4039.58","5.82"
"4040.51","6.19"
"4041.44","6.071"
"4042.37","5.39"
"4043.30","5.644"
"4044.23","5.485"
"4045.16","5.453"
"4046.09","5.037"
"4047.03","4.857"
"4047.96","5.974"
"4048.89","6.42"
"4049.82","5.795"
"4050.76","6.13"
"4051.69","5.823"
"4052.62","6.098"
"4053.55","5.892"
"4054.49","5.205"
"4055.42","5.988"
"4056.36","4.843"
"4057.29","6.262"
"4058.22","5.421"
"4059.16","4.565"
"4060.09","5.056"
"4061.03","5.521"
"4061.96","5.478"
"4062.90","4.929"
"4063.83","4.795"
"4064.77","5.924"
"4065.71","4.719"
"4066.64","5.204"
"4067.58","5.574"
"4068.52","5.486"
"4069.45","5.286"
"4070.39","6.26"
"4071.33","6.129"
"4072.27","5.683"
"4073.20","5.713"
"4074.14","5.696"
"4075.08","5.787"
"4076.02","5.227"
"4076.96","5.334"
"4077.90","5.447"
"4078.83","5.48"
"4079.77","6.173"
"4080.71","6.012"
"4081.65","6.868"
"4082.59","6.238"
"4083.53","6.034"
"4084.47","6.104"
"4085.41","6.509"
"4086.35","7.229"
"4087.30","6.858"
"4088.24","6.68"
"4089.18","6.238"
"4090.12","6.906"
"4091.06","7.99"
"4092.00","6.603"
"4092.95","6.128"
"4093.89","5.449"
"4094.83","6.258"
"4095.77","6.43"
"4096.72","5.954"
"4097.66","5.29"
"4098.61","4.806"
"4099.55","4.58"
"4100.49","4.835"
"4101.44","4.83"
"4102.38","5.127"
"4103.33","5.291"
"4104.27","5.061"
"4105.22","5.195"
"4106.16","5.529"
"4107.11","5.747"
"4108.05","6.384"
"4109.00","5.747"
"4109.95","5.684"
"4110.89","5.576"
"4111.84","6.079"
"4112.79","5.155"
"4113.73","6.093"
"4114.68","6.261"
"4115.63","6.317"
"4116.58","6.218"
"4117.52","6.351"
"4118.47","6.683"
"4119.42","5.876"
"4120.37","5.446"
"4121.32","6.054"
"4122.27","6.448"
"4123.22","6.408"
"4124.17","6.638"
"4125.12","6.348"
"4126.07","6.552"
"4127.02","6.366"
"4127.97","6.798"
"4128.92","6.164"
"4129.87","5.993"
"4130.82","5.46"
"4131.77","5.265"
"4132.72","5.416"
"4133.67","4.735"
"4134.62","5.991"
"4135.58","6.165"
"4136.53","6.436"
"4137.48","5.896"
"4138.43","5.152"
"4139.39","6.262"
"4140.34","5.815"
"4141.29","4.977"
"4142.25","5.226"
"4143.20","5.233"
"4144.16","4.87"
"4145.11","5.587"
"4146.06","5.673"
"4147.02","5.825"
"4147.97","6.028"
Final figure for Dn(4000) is 1.9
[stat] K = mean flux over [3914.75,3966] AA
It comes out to 3.28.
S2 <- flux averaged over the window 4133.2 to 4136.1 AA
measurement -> 5.64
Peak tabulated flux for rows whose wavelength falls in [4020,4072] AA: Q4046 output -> 6.904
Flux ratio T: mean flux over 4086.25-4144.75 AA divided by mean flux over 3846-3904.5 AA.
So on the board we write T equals 1.8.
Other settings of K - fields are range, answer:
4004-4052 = 5.85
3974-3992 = 4.77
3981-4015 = 5.5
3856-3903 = 3.37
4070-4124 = 5.94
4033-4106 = 5.75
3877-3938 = 3.41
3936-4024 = 4.47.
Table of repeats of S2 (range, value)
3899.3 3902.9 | 4.19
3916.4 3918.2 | 4.49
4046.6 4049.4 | 5.78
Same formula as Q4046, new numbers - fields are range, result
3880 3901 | 5.151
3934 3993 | 5.984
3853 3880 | 4.769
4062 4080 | 6.26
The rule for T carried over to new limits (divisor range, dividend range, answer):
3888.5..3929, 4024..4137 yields 1.49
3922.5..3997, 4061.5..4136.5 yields 1.65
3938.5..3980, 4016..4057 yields 1.71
